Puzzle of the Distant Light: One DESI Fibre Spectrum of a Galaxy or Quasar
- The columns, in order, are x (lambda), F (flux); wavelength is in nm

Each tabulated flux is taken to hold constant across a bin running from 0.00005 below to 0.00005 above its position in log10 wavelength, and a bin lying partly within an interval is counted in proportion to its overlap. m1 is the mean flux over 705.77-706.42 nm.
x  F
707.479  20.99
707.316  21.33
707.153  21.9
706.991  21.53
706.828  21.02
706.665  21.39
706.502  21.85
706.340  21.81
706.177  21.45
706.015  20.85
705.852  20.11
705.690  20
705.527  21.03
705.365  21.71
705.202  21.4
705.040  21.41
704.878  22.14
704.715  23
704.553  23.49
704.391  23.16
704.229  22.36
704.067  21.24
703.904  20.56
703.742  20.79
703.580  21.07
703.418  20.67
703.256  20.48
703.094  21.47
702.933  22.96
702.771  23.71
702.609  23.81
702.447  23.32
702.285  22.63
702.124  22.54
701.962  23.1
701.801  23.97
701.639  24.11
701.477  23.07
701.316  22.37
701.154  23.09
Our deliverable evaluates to 21.1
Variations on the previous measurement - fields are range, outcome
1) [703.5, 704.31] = 21.2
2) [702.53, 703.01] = 23.5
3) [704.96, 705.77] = 21.1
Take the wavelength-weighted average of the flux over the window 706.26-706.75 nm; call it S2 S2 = 21.7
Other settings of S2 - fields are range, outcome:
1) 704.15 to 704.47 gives 22.8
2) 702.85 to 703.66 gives 21.4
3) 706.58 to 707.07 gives 21.3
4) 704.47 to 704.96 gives 22.9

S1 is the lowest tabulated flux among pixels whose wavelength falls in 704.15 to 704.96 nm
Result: 22.14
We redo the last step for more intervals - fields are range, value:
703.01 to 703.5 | 20.48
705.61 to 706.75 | 20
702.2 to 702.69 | 22.63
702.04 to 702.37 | 22.54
